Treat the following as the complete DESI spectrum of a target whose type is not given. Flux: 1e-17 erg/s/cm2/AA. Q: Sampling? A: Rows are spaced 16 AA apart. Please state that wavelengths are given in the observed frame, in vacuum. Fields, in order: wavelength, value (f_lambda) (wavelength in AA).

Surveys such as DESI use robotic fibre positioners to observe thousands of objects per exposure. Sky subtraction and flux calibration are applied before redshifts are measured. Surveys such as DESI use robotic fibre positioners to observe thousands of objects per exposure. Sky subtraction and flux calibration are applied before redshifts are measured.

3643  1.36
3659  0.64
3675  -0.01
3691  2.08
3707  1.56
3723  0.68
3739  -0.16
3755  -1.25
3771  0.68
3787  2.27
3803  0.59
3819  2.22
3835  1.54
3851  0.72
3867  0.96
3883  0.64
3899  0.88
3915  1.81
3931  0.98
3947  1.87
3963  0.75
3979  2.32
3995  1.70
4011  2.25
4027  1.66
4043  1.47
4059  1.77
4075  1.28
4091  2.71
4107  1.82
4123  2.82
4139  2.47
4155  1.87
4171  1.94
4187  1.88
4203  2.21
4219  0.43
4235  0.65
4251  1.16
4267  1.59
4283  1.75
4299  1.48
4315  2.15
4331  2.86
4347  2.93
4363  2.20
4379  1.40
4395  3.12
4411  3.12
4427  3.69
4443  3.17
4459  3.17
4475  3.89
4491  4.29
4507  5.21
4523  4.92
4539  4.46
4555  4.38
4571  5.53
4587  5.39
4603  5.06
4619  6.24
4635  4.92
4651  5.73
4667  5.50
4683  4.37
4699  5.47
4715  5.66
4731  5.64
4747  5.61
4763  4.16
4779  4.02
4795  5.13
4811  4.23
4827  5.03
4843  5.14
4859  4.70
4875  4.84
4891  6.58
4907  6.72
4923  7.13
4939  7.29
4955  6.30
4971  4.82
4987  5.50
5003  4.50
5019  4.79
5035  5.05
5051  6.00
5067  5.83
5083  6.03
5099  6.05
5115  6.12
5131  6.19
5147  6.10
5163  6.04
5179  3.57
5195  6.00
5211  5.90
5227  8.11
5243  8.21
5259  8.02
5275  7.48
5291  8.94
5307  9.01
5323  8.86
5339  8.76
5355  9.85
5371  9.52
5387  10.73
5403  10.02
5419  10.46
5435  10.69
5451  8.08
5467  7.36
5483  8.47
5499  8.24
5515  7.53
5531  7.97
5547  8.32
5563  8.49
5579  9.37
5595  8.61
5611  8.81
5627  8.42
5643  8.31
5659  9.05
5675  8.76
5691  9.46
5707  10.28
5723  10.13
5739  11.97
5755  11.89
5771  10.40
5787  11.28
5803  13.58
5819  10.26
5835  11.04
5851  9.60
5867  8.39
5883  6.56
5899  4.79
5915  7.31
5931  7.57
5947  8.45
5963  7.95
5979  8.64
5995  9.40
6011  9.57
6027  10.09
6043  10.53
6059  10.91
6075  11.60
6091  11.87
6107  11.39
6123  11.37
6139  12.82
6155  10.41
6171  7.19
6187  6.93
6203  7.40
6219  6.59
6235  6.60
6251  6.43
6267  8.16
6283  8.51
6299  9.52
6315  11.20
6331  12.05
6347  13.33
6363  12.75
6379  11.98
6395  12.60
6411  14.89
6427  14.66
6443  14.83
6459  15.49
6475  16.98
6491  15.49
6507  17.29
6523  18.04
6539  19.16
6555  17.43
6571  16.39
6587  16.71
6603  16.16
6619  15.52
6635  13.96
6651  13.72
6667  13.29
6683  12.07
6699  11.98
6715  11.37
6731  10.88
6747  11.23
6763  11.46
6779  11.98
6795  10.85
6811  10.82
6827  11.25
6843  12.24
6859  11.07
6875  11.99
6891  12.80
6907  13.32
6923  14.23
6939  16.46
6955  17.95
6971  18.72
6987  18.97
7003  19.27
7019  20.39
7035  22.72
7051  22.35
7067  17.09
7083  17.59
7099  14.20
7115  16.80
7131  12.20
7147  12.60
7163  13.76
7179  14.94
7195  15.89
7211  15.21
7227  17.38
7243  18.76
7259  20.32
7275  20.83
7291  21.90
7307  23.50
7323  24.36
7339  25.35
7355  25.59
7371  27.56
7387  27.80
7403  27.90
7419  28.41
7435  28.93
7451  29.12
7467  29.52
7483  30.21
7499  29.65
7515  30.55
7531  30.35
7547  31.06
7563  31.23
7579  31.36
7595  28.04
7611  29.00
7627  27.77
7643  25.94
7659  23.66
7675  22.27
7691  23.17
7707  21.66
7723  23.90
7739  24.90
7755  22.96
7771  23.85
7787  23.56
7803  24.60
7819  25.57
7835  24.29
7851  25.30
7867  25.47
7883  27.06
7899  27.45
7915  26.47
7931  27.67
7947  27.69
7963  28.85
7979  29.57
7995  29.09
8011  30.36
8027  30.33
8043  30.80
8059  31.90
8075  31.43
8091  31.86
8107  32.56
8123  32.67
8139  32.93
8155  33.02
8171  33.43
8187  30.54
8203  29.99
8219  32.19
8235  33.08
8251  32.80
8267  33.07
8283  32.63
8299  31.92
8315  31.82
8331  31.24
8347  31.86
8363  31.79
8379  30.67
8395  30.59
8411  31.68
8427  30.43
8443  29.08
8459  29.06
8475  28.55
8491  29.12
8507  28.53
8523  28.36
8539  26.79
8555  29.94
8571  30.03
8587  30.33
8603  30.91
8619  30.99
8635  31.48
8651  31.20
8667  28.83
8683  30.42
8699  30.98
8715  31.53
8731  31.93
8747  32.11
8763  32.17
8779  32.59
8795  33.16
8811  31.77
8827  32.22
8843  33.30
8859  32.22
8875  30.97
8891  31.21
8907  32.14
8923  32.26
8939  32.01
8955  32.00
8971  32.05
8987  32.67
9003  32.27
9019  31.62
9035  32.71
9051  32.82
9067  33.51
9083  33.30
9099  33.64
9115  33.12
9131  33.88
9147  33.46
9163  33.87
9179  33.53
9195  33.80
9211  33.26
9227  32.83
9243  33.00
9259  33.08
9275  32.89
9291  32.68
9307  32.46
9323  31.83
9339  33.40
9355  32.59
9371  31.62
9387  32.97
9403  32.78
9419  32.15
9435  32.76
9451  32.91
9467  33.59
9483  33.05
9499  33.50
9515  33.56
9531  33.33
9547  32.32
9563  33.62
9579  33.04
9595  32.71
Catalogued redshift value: 0.00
